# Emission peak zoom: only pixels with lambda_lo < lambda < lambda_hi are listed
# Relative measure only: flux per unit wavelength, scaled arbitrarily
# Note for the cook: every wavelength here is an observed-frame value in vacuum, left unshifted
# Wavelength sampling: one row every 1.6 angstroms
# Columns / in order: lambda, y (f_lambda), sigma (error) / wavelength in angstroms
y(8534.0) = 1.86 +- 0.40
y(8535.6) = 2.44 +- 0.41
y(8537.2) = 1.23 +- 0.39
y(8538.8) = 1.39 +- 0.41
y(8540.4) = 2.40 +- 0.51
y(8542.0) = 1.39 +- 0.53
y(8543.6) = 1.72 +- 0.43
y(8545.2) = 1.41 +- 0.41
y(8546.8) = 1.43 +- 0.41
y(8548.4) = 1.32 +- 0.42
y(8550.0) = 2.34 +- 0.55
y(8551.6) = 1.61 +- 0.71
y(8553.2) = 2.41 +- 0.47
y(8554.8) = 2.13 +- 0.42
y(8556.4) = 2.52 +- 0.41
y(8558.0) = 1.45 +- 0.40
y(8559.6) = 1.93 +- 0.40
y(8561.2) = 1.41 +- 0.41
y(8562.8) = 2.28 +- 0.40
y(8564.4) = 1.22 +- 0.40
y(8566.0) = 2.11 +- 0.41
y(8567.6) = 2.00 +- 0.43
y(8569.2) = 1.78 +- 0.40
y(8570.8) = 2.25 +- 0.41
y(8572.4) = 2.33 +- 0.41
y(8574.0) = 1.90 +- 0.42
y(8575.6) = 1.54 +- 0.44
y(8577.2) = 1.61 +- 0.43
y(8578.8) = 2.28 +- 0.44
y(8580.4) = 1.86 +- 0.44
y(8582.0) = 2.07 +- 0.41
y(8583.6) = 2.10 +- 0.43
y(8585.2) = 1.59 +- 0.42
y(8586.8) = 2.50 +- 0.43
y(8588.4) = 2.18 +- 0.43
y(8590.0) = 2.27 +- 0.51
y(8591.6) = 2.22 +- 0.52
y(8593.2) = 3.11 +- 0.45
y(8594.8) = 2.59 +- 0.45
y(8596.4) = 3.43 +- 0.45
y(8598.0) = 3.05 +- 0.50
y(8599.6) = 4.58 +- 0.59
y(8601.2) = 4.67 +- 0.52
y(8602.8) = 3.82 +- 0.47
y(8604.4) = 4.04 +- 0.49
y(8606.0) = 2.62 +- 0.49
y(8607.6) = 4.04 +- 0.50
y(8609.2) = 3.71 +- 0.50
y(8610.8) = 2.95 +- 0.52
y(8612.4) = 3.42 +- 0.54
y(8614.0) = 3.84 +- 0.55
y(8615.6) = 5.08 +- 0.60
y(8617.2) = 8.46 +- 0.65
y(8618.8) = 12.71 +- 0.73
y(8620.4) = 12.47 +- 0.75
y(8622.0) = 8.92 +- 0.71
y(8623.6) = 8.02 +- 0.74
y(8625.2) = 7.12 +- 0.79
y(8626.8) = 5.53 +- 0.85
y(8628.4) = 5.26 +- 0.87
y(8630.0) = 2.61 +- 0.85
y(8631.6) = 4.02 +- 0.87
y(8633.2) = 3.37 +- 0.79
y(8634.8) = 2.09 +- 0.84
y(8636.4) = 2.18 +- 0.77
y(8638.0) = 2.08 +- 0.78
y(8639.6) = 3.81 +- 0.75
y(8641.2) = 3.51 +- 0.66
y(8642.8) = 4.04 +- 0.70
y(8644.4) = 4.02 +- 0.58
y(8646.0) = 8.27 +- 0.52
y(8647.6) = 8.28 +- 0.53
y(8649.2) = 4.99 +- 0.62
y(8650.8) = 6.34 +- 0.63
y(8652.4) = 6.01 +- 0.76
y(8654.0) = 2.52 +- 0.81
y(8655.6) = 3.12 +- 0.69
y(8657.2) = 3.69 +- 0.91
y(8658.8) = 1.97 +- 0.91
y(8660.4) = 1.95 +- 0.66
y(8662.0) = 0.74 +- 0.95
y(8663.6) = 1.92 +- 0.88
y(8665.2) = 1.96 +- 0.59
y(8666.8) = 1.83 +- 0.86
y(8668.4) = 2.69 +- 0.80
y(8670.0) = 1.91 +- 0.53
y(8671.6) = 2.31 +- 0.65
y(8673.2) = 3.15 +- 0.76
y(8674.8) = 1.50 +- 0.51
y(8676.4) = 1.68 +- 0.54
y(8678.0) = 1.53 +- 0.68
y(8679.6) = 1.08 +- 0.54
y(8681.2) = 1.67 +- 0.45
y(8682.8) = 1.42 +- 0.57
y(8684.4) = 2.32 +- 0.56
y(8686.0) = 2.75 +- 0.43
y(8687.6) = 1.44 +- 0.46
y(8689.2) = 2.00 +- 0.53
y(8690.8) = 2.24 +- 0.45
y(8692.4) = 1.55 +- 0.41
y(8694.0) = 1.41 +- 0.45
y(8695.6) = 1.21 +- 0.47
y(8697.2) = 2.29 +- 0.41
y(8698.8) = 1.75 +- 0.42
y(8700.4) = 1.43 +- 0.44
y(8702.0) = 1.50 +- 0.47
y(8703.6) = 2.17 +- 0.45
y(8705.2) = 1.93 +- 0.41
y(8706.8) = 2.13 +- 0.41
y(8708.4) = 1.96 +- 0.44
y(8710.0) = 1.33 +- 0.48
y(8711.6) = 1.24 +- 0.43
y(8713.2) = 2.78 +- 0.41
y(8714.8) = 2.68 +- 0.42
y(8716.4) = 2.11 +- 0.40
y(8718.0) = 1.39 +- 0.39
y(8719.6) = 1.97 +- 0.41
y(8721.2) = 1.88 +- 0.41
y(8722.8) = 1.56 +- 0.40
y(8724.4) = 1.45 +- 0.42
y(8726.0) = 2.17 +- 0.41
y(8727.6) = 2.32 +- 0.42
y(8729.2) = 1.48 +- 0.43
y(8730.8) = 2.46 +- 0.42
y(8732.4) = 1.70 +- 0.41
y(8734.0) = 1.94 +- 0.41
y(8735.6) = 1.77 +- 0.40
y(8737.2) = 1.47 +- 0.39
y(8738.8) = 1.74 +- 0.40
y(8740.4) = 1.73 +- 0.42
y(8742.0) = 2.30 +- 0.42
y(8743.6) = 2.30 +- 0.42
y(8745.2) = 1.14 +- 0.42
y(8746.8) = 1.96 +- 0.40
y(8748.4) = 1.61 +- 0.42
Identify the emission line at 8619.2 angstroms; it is H-alpha 6563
